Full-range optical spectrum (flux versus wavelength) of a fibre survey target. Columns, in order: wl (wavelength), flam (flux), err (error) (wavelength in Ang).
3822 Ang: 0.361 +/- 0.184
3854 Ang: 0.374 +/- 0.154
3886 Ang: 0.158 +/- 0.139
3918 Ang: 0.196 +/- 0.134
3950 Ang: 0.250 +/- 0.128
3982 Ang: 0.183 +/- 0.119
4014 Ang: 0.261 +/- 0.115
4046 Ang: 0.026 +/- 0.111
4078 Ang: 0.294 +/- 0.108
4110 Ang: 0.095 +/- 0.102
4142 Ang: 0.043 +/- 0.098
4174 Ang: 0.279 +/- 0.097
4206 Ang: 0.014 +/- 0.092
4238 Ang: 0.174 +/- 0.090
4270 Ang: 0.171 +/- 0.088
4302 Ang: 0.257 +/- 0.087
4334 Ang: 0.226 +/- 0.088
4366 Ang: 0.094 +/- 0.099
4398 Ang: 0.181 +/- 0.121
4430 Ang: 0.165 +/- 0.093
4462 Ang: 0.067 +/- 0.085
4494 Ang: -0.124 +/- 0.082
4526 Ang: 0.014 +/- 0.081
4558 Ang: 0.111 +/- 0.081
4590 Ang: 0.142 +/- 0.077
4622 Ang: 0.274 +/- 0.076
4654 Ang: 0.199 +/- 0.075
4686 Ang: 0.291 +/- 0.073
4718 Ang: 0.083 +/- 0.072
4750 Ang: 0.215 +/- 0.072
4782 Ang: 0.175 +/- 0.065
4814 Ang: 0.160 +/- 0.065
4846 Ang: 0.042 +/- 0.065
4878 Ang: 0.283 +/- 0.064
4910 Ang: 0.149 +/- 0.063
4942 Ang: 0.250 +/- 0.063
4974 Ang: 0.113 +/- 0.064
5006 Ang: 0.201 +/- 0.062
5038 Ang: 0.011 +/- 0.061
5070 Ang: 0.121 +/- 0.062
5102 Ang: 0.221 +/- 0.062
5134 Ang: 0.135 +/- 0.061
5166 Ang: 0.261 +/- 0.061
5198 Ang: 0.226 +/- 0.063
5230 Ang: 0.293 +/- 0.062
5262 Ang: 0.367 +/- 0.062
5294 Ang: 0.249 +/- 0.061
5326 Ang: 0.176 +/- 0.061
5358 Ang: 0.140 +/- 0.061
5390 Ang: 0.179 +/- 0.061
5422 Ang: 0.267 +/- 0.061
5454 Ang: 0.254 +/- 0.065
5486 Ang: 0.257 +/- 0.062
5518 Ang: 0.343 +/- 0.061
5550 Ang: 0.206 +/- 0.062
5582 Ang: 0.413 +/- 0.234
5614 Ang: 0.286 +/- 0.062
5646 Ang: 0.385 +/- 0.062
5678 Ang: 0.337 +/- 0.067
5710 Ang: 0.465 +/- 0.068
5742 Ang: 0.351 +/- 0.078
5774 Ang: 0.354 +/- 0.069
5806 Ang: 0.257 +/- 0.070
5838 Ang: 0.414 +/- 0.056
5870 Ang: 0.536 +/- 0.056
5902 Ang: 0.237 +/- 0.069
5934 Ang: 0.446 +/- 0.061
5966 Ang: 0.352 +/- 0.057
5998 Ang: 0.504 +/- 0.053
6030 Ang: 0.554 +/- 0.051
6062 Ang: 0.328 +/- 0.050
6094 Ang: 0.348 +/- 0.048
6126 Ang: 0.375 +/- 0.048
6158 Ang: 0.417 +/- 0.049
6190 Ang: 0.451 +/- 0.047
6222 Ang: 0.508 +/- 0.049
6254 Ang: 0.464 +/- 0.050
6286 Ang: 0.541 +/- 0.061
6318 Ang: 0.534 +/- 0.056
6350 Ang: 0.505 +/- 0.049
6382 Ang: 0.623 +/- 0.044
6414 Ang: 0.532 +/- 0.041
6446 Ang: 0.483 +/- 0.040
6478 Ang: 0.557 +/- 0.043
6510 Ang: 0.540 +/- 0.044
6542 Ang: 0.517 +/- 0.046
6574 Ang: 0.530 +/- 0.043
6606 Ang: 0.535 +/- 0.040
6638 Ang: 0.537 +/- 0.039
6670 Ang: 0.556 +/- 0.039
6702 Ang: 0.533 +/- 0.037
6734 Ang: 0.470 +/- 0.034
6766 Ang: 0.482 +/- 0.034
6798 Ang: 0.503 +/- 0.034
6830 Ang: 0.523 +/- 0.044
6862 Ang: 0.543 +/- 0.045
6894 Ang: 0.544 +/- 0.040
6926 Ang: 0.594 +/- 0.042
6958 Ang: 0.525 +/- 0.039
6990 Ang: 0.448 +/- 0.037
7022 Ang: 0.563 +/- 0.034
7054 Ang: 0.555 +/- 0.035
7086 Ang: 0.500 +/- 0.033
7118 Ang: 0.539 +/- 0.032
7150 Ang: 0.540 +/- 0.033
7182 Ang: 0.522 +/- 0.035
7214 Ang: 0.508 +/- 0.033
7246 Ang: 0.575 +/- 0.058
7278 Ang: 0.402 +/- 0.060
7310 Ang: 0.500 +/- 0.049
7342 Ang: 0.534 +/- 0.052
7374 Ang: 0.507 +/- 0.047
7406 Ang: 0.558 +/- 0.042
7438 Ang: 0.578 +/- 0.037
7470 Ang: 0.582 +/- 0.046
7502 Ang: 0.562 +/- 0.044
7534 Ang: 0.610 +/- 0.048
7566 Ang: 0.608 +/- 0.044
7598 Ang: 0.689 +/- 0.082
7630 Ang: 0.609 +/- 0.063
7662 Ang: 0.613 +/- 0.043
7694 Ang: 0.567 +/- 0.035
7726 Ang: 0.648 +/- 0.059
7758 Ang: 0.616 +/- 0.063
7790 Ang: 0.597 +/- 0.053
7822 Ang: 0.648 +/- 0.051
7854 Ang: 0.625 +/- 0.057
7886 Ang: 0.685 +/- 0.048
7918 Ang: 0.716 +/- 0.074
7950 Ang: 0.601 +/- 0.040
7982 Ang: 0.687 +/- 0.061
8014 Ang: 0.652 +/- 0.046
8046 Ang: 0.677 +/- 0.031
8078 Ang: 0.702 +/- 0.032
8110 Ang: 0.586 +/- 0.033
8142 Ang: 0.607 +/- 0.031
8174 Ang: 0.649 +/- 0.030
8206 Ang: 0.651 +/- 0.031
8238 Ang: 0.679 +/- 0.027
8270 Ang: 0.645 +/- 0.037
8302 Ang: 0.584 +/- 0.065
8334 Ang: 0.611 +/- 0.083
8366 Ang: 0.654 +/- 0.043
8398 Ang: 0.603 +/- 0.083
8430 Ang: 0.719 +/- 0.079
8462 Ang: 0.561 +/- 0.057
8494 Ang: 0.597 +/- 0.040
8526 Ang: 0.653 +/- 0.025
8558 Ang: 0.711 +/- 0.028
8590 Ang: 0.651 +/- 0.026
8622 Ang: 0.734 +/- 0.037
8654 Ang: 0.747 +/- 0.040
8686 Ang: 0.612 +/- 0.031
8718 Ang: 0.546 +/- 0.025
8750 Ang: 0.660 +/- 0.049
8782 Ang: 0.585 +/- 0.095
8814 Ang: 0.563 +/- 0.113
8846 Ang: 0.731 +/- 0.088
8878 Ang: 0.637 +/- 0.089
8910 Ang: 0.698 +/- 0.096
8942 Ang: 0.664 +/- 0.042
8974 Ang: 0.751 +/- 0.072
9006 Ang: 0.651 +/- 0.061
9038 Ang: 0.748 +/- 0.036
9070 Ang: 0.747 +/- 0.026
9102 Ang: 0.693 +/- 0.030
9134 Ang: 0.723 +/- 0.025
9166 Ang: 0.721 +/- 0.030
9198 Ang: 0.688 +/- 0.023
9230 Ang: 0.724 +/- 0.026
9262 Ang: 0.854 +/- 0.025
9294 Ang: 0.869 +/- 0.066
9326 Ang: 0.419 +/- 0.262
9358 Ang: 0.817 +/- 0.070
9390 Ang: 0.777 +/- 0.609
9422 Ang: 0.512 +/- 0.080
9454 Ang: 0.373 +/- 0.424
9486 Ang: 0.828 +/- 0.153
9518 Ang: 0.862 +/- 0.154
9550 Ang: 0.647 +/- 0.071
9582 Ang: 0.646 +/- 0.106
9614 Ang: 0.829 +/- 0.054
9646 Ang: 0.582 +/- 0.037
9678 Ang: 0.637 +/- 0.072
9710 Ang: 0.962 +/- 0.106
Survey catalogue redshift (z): 0.41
